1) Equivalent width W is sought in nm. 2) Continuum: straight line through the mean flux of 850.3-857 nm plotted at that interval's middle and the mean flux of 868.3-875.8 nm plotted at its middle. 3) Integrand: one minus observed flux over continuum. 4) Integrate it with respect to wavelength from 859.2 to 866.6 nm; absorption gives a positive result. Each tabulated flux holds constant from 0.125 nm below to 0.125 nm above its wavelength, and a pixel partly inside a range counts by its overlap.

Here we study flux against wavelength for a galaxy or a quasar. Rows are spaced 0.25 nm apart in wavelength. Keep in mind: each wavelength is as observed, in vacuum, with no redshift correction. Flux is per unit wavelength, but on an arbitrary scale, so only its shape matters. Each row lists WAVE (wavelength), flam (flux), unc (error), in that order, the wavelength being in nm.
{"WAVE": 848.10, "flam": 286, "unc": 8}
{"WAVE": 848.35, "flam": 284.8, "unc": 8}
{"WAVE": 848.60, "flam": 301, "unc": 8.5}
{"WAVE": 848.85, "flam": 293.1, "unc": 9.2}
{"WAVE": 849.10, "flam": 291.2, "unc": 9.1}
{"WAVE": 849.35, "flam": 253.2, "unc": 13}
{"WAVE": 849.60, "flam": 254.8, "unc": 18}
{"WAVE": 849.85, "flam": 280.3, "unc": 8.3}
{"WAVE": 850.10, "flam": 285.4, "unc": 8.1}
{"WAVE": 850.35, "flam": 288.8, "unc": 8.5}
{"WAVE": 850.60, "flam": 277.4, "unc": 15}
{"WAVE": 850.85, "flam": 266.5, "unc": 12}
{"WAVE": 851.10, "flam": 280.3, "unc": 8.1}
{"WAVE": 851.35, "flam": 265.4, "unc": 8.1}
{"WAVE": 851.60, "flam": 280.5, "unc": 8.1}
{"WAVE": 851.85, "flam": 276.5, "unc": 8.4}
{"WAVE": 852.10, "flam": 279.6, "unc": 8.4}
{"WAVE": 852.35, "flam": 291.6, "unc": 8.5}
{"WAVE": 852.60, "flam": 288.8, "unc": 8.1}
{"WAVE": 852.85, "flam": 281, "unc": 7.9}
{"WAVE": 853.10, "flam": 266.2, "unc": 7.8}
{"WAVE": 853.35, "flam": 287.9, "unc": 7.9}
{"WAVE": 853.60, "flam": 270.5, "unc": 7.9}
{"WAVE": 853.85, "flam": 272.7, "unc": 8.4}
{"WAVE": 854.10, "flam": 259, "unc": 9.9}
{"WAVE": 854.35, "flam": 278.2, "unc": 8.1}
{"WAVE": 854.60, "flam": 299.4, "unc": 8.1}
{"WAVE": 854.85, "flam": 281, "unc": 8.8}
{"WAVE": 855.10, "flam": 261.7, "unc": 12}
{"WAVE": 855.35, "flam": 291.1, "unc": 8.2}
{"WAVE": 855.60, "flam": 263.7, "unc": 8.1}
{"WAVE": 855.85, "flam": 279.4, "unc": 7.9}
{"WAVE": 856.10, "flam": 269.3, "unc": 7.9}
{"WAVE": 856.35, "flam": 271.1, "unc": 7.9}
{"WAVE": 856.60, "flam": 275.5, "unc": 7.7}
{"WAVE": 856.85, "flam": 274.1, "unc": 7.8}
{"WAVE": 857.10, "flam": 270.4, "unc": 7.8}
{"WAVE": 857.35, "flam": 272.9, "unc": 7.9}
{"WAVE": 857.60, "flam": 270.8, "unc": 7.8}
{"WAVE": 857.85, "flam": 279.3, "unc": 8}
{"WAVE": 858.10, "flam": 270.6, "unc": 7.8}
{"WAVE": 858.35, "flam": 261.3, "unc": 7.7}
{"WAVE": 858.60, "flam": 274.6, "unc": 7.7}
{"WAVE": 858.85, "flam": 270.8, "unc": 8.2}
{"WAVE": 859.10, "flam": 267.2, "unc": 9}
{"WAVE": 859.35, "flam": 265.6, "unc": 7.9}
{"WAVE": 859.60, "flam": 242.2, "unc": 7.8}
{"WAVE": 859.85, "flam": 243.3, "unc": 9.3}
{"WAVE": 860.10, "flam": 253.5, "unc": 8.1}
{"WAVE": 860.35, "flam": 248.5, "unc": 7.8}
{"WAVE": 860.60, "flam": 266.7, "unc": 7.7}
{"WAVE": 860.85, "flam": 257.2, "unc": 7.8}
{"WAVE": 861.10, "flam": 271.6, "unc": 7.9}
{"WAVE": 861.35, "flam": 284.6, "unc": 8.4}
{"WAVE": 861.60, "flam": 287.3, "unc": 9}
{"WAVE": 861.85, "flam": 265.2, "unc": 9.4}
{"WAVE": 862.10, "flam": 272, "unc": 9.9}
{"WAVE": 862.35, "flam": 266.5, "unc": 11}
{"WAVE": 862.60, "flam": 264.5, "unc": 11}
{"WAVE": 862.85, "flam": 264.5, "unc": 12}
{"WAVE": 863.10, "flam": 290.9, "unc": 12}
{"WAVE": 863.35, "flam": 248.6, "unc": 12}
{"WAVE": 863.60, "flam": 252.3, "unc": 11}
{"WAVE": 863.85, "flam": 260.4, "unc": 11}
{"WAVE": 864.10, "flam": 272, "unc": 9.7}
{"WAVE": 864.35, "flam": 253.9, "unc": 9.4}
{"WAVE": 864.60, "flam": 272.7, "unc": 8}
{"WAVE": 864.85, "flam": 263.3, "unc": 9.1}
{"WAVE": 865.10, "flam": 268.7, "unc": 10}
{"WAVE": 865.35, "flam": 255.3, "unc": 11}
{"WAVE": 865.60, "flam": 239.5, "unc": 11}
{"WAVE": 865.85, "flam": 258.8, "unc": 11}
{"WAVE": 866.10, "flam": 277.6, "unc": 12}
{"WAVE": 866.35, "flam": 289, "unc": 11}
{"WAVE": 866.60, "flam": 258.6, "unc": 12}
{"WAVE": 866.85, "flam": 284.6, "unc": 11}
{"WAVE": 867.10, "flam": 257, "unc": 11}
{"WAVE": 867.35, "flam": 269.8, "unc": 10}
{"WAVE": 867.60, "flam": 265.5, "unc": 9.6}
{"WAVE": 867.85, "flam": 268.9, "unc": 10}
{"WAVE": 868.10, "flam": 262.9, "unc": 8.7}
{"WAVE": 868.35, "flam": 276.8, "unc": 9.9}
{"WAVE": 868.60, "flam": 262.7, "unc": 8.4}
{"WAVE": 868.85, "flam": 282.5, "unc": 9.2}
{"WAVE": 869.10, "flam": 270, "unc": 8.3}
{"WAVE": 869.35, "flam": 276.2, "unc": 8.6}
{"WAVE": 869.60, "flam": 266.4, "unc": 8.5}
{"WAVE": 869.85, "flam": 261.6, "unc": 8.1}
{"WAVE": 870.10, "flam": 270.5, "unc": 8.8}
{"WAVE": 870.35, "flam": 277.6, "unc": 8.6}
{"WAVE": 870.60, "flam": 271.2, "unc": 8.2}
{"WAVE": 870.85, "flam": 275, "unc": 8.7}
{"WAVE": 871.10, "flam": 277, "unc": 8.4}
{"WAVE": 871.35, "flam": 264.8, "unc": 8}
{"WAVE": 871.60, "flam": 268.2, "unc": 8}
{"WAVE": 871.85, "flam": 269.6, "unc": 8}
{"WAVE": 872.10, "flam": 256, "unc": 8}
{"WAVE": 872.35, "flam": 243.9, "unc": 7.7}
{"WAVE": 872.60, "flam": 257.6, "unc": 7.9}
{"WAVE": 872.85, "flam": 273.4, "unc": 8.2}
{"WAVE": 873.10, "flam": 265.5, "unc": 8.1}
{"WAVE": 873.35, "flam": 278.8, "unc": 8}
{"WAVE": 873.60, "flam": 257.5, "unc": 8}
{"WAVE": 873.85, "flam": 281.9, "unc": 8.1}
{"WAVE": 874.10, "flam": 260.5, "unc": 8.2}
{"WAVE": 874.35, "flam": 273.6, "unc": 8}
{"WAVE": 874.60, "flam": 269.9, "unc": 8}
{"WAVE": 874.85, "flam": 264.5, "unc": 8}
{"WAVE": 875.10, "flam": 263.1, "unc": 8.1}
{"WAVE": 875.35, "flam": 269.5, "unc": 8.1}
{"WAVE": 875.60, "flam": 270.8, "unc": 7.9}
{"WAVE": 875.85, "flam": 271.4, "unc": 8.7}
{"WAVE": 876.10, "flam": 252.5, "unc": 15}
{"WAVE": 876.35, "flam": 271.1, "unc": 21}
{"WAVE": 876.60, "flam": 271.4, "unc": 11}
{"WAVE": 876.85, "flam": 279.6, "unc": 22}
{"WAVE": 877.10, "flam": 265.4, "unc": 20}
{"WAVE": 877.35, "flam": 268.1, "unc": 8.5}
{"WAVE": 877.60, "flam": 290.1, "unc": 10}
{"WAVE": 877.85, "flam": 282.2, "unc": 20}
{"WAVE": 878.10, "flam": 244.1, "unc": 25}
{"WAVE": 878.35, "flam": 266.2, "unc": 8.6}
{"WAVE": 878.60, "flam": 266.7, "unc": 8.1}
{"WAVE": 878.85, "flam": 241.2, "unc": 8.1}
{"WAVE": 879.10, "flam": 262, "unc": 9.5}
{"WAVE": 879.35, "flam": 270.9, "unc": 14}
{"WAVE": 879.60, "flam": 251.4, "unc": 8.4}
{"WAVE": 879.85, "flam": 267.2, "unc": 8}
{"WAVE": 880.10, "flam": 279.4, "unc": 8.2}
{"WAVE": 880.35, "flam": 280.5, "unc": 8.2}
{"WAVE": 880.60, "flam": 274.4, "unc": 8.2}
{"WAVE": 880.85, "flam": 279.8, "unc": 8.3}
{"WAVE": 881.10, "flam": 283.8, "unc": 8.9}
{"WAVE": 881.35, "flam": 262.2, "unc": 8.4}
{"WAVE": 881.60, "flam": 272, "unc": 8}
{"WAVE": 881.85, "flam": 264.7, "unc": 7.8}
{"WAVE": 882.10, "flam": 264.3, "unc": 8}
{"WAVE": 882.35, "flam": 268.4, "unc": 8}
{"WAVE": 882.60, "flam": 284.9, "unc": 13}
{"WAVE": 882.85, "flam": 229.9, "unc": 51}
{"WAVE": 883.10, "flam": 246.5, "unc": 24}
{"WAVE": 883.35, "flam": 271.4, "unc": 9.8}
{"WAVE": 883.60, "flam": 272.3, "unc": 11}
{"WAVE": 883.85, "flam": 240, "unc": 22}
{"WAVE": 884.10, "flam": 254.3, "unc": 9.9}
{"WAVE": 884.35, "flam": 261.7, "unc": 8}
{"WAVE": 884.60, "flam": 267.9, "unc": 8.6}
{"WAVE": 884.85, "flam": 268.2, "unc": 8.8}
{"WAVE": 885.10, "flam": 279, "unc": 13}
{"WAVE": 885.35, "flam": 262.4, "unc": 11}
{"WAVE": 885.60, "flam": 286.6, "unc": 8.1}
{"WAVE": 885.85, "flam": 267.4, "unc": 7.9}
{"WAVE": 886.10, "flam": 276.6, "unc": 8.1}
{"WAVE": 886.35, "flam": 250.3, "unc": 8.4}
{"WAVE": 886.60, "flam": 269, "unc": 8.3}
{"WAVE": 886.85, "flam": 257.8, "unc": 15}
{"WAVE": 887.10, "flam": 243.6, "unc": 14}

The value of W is 0.24 nm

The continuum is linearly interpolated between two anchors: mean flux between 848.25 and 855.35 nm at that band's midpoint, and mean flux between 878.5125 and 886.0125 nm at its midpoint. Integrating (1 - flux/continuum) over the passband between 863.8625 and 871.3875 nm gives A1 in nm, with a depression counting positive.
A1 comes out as 0.11 nm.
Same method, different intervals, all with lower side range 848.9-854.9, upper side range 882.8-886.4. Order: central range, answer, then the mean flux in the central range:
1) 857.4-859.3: 0.03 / 271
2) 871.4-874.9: 0.03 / 266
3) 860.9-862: -0.01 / 276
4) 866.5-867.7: 0.02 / 267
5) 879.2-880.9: -0.04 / 271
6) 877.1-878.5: -0.02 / 270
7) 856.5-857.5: 0.01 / 273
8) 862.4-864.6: 0.07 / 264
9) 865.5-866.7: 0.03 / 265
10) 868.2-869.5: -0.02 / 273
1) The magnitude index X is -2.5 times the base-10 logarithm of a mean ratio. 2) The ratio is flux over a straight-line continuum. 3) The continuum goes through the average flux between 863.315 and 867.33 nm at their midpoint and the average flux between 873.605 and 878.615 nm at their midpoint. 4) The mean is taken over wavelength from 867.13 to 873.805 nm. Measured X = -0.01 mag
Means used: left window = 264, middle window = 268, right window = 269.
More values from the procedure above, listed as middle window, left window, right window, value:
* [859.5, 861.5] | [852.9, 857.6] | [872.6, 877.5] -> 0.057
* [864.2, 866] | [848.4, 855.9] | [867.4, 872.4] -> 0.049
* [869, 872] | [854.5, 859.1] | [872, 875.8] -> -0.012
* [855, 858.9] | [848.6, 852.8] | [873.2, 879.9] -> 0.015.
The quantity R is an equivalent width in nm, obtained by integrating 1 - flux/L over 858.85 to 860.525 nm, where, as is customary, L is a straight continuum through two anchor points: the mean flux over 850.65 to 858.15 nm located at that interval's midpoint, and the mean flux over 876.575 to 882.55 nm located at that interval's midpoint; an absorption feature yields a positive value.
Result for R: 0.12 nm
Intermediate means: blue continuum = 276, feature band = 255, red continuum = 269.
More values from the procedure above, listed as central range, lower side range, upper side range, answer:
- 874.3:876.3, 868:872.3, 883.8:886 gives 0.01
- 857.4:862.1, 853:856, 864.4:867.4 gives 0.09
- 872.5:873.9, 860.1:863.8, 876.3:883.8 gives -0.01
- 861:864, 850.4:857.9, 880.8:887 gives 0.05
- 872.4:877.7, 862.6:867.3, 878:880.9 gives -0.08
